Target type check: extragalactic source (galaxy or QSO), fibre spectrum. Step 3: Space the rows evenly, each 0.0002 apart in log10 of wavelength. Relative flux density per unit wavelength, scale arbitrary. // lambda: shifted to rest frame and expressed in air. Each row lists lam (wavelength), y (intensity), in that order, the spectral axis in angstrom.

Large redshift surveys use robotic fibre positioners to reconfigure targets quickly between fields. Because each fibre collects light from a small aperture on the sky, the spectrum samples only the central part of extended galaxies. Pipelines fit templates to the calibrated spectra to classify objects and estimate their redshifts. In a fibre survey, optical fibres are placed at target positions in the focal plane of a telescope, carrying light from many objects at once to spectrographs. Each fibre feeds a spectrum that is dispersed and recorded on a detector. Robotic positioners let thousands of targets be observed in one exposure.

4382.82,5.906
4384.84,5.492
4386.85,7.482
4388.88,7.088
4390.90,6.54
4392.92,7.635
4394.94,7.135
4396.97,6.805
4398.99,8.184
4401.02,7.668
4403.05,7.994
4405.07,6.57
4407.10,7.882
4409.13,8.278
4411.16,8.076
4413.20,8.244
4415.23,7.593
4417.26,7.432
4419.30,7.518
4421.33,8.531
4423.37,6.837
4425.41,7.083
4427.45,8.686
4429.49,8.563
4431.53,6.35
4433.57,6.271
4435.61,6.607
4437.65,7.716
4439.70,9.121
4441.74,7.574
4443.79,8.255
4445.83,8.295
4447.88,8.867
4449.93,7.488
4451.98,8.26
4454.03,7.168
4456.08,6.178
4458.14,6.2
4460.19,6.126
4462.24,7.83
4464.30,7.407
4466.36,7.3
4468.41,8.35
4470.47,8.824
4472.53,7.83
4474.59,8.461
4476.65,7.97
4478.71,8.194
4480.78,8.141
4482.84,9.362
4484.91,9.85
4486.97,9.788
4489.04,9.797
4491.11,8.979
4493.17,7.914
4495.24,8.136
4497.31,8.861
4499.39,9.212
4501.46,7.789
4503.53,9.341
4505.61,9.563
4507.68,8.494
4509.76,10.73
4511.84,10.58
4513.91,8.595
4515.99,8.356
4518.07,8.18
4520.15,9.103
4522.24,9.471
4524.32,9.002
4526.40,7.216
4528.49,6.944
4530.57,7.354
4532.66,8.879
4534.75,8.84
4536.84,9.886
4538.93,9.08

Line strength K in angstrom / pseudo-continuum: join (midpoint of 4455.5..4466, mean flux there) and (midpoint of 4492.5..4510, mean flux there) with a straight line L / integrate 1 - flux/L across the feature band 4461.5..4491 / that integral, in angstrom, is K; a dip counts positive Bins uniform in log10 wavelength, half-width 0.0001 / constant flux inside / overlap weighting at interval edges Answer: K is -3.7 angstrom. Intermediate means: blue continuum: 6.8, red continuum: 8.83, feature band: 8.53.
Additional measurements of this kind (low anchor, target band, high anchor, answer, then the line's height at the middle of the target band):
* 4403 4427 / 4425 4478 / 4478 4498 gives 4.1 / 8.3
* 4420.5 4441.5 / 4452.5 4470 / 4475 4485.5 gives 2.3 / 8.22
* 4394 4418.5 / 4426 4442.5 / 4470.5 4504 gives 0.9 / 8.02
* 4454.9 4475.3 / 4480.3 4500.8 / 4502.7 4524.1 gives -1.6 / 8.38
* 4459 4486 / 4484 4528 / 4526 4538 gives -4.2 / 8.19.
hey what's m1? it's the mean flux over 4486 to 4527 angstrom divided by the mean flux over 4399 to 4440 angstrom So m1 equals 1.2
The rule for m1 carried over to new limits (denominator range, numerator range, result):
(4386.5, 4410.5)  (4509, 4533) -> 1.16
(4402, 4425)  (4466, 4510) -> 1.14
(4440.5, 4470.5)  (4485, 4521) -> 1.19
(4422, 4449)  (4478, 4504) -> 1.15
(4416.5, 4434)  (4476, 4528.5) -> 1.18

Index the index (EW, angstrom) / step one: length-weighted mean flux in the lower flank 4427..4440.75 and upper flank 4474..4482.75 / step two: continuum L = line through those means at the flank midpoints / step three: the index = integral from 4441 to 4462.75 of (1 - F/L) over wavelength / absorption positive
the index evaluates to 1.09 angstrom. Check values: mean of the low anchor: 7.57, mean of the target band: 7.47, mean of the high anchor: 8.3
